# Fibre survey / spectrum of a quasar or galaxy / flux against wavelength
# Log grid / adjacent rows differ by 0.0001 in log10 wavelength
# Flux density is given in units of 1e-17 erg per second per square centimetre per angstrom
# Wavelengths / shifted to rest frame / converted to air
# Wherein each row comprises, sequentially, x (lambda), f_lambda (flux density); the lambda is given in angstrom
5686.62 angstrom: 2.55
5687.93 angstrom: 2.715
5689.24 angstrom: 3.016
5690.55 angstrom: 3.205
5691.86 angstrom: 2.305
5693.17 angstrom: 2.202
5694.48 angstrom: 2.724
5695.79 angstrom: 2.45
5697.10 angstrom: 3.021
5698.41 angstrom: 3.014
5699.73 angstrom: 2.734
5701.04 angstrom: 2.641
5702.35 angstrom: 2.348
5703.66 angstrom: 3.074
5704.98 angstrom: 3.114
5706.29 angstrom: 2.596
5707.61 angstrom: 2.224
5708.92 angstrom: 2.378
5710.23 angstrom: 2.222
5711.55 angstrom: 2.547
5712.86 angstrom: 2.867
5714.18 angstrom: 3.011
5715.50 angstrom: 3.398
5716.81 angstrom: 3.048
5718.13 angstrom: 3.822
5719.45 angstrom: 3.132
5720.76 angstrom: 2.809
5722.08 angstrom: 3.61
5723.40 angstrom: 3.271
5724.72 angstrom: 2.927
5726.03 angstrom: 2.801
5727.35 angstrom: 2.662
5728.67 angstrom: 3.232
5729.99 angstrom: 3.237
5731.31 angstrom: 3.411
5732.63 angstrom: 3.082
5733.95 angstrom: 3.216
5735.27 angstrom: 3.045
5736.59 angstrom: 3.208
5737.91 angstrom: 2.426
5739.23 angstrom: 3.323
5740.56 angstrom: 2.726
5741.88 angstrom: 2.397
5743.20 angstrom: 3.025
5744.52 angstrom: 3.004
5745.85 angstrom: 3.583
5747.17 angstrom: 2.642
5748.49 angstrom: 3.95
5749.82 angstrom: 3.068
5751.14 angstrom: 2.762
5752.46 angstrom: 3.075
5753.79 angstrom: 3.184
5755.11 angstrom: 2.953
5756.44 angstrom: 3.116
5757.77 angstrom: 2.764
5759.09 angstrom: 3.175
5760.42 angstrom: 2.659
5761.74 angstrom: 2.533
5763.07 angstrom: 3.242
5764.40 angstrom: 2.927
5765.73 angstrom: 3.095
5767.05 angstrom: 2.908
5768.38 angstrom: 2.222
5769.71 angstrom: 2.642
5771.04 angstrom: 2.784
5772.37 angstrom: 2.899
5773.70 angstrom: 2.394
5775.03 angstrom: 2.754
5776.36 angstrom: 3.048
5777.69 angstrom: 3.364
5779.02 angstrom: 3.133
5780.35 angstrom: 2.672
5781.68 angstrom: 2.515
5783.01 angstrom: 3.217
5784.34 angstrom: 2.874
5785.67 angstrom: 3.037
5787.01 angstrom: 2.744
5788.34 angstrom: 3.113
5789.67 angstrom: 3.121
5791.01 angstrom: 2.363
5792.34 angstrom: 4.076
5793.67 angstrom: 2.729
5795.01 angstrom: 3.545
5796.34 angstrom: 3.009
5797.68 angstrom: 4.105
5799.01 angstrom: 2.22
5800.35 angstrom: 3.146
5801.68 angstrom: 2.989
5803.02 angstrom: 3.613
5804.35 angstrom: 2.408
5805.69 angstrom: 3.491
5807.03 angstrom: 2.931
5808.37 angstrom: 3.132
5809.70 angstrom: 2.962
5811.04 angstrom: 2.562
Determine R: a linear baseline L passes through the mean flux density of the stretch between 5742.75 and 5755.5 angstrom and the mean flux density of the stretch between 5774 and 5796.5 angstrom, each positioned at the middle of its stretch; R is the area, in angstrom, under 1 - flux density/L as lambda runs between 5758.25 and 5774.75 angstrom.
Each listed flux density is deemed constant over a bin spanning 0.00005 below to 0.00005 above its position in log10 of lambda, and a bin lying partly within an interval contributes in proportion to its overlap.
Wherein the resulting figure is 1.5 angstrom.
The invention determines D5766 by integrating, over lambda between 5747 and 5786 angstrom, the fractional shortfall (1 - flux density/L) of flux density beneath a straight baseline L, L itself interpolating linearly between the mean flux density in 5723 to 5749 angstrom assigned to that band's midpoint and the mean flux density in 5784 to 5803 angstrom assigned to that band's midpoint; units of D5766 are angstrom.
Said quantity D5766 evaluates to 1.9 angstrom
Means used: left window 3.05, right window 3.1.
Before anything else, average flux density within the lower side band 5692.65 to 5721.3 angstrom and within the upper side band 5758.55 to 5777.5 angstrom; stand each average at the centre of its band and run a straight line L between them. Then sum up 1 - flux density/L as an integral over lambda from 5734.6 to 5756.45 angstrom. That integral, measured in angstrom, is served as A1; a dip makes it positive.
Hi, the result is -1.7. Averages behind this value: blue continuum 2.79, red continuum 2.82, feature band 3.03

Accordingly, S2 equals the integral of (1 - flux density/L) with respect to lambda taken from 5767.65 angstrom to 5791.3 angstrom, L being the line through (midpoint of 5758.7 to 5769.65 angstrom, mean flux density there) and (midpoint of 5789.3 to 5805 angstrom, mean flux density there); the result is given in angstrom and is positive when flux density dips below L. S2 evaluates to 1.0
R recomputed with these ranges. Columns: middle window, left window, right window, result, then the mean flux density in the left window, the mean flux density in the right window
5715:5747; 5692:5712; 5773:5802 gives -4.0 angstrom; 2.61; 3.01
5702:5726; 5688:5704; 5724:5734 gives 0.0 angstrom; 2.72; 3.06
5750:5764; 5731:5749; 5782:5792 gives 0.3 angstrom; 3.06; 2.95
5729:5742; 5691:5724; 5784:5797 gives -0.6 angstrom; 2.82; 3.07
